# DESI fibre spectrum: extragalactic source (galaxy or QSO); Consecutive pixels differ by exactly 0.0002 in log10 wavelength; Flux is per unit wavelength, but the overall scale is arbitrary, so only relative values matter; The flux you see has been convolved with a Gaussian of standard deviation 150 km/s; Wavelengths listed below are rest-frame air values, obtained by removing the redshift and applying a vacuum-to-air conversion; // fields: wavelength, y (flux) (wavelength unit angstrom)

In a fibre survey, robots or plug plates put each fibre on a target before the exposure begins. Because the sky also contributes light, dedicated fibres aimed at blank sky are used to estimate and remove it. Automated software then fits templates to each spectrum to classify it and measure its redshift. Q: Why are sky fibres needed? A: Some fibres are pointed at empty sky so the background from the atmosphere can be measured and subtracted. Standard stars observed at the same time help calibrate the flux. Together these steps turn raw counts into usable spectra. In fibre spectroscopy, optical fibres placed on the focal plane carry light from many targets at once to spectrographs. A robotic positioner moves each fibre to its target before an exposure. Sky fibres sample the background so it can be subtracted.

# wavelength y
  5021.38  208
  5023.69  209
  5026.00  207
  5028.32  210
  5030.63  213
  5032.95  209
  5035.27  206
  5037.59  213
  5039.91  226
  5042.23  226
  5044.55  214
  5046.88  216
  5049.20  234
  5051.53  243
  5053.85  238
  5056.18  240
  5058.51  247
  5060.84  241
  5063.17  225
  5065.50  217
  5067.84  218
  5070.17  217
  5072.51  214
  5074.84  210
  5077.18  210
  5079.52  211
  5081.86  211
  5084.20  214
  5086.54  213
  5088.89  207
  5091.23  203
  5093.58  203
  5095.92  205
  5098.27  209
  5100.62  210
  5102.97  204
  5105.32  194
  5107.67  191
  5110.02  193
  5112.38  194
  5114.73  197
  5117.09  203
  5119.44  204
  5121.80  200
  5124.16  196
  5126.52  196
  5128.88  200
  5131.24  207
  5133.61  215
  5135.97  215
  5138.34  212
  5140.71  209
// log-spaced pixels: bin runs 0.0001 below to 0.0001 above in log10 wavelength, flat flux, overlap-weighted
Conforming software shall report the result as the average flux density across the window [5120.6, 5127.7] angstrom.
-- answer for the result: 197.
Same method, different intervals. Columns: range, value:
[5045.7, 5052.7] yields 231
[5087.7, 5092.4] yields 205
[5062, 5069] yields 220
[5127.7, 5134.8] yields 207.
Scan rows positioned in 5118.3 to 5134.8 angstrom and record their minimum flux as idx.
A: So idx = 196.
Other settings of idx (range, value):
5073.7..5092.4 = 203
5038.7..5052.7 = 214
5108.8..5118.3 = 193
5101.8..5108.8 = 191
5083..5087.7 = 213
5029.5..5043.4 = 206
